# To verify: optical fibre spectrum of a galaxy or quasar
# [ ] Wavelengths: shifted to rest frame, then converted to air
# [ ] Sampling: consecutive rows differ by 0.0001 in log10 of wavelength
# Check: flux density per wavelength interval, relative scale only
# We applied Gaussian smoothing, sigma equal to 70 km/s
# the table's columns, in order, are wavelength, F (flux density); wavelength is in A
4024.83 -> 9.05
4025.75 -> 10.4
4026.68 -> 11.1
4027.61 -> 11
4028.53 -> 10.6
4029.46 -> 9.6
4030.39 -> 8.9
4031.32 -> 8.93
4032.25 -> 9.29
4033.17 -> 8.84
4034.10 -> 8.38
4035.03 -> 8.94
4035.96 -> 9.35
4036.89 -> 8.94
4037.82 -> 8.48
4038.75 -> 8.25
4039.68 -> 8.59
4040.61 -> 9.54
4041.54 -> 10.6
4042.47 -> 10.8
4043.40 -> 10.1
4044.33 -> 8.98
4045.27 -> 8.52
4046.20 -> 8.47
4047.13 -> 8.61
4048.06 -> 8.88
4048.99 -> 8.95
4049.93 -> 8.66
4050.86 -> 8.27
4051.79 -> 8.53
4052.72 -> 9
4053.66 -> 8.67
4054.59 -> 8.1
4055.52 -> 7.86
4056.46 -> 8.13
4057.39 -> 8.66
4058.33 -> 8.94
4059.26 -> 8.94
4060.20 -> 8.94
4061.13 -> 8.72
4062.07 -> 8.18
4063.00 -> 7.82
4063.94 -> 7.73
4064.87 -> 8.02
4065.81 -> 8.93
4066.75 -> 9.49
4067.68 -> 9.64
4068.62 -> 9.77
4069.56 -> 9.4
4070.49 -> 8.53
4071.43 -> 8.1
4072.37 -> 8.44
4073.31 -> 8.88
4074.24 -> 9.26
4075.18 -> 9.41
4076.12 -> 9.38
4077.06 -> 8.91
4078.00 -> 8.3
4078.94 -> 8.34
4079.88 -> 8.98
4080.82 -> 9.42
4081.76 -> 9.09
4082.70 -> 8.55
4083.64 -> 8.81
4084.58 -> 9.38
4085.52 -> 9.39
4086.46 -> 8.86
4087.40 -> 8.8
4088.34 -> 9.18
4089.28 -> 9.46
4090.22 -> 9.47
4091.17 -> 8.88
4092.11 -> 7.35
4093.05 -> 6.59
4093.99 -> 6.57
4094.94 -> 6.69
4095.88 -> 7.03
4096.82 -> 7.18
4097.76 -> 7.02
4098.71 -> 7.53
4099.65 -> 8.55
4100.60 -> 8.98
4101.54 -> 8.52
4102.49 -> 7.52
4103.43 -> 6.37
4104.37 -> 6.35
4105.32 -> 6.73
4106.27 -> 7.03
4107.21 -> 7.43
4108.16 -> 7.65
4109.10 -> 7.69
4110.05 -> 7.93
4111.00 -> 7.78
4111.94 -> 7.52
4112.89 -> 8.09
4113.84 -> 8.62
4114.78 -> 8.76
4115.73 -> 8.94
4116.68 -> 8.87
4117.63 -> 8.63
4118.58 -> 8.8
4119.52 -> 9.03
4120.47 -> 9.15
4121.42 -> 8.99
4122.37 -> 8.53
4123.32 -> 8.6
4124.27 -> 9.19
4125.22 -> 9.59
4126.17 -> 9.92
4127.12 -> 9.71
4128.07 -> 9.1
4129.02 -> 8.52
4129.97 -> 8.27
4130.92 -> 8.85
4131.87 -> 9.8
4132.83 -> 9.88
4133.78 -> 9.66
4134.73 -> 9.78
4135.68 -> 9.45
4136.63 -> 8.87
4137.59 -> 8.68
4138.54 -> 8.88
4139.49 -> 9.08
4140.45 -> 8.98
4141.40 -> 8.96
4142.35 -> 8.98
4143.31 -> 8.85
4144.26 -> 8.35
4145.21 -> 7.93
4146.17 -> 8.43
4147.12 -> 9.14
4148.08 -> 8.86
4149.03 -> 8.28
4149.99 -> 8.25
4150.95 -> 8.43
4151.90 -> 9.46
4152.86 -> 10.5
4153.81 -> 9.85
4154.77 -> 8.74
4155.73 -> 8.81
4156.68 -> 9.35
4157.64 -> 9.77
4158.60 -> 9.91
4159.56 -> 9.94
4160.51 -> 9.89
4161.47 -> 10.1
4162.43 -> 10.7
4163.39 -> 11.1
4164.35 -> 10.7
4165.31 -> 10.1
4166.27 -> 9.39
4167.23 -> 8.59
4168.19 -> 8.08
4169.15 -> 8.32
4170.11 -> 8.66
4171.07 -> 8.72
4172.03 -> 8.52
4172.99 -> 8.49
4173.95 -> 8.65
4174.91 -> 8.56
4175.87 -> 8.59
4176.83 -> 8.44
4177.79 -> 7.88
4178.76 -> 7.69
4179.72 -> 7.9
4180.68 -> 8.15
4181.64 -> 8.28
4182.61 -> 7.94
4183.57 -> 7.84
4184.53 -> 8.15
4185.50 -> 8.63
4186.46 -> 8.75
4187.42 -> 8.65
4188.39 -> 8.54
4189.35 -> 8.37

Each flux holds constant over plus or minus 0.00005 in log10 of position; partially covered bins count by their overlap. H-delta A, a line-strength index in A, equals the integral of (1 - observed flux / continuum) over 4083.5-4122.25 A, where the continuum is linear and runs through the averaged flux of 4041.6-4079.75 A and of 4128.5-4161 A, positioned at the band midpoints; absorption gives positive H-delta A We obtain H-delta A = 3.7 A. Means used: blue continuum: 8.8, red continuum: 9.1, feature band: 8.1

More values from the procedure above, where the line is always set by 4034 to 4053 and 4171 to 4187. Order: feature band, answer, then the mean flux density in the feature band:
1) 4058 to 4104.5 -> 1.8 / 8.47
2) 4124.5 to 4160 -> -2.7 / 9.13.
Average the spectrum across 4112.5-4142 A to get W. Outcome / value 9.04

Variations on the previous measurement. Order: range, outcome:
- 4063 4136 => 8.53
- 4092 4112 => 7.36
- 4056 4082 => 8.8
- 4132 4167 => 9.33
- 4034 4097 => 8.71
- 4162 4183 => 8.79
